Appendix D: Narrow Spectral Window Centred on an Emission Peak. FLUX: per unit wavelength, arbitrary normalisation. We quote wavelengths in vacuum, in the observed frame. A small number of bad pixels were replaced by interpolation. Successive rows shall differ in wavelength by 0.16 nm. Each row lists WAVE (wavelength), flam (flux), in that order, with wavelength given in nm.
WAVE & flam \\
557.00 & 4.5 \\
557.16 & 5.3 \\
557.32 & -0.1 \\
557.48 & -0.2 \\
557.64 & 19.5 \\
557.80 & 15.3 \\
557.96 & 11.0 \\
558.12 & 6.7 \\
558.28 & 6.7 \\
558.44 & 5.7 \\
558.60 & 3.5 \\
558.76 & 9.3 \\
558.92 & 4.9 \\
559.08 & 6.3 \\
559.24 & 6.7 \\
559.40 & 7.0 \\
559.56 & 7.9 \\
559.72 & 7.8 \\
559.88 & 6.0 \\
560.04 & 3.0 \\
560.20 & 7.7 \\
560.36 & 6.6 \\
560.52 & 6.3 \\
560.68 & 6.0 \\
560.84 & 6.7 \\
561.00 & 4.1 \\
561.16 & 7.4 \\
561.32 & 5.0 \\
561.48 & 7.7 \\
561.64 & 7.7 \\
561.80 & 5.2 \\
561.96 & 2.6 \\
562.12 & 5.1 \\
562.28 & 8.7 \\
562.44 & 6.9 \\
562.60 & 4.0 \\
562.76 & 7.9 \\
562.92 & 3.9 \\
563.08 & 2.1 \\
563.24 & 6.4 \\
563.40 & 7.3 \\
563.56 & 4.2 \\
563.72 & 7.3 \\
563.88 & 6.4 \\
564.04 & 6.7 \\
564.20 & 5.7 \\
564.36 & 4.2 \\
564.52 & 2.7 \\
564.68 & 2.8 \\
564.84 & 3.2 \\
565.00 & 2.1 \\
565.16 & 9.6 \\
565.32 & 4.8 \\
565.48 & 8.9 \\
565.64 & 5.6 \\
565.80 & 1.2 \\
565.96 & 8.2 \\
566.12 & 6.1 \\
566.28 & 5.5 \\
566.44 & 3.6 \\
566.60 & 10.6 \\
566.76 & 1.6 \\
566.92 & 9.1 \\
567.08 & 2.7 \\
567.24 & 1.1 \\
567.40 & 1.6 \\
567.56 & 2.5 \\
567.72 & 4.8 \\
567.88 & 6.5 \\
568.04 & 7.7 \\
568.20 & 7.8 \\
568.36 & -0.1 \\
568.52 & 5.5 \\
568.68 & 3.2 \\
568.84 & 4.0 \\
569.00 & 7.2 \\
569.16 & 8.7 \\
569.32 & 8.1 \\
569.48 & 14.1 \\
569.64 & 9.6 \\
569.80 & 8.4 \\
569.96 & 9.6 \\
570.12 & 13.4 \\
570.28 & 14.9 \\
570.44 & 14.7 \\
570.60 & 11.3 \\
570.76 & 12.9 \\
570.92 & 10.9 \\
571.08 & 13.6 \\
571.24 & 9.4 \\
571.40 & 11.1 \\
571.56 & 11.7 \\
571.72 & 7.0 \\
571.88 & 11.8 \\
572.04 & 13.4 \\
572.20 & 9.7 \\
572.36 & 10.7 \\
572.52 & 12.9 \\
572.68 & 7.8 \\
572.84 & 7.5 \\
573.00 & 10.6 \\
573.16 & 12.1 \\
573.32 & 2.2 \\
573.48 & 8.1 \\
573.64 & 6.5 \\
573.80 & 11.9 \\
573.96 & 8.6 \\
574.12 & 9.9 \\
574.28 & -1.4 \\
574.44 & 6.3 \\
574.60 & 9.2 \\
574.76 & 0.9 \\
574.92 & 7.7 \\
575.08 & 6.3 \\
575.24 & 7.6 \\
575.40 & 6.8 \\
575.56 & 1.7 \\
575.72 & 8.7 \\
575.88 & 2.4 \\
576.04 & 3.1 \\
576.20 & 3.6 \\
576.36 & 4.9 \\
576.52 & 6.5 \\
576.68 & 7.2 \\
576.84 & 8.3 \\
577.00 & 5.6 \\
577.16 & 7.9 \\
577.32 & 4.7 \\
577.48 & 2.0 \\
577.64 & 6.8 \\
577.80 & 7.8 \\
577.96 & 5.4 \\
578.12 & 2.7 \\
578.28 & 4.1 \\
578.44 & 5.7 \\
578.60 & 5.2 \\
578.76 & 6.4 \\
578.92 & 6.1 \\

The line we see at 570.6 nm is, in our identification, Mg II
